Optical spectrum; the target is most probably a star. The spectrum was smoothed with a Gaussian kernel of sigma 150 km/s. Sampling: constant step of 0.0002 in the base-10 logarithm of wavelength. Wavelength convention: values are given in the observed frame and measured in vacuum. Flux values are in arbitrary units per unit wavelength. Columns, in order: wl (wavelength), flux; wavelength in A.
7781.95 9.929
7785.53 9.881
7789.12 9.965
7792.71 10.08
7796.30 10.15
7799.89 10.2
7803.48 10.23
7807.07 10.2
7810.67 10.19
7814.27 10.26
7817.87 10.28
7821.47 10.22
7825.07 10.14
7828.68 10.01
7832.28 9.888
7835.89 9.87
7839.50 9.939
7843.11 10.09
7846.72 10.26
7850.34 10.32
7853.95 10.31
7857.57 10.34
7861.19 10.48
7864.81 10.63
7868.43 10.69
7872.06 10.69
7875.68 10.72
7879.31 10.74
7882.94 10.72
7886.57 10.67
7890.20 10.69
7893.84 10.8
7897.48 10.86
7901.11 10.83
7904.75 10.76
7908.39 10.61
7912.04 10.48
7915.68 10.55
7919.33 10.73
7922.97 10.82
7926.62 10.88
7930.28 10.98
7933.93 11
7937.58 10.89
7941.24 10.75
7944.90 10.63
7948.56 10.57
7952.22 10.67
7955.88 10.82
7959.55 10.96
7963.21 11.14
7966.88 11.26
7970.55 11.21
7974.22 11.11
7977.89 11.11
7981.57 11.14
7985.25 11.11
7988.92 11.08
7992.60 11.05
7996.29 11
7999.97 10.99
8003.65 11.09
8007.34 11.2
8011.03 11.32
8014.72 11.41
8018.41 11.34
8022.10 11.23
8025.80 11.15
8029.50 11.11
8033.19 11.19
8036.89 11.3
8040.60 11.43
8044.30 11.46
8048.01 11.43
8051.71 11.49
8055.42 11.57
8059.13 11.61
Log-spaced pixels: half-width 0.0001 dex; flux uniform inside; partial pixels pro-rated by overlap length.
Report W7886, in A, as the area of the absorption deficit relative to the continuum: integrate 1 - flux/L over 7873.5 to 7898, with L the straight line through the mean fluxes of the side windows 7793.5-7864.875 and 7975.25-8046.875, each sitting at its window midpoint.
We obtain -0.54 A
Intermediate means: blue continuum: 10.2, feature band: 10.7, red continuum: 11.2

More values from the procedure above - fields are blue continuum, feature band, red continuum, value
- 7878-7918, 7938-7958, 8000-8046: 0.4 A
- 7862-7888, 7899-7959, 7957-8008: 0.8 A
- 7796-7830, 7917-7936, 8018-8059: -0.2 A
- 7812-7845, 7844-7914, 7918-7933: -0.8 A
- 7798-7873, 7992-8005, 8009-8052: 0.1 A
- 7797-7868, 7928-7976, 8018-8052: -0.3 A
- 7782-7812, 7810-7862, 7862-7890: 1.1 A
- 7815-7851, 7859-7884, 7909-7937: -0.7 A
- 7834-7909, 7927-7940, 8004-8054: -0.1 A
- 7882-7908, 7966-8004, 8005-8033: 0.0 A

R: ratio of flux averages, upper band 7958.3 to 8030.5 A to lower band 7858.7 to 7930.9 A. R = 1.04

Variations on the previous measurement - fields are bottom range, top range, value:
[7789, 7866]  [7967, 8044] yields 1.10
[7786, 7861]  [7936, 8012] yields 1.08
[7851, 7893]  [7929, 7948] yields 1.02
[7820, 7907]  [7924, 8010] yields 1.05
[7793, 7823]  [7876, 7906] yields 1.05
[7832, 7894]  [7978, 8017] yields 1.07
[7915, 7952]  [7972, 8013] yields 1.03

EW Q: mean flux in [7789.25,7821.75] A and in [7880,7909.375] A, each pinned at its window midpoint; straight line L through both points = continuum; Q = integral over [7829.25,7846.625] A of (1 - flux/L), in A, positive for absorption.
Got 0.7 A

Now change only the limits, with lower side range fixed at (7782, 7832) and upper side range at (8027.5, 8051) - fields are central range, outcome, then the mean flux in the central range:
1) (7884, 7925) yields -0.3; 10.7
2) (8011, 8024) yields -0.1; 11.3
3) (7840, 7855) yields 0.2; 10.2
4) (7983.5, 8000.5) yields 0.1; 11.1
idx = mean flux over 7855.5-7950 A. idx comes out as 10.7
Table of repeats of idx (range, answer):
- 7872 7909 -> 10.7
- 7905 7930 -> 10.7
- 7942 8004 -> 11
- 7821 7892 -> 10.4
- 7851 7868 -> 10.5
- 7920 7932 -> 10.9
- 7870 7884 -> 10.7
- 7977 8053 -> 11.2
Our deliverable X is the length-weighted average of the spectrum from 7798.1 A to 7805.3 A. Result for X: 10.2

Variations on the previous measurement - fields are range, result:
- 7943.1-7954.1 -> 10.6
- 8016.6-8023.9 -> 11.3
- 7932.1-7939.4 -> 11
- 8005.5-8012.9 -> 11.3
